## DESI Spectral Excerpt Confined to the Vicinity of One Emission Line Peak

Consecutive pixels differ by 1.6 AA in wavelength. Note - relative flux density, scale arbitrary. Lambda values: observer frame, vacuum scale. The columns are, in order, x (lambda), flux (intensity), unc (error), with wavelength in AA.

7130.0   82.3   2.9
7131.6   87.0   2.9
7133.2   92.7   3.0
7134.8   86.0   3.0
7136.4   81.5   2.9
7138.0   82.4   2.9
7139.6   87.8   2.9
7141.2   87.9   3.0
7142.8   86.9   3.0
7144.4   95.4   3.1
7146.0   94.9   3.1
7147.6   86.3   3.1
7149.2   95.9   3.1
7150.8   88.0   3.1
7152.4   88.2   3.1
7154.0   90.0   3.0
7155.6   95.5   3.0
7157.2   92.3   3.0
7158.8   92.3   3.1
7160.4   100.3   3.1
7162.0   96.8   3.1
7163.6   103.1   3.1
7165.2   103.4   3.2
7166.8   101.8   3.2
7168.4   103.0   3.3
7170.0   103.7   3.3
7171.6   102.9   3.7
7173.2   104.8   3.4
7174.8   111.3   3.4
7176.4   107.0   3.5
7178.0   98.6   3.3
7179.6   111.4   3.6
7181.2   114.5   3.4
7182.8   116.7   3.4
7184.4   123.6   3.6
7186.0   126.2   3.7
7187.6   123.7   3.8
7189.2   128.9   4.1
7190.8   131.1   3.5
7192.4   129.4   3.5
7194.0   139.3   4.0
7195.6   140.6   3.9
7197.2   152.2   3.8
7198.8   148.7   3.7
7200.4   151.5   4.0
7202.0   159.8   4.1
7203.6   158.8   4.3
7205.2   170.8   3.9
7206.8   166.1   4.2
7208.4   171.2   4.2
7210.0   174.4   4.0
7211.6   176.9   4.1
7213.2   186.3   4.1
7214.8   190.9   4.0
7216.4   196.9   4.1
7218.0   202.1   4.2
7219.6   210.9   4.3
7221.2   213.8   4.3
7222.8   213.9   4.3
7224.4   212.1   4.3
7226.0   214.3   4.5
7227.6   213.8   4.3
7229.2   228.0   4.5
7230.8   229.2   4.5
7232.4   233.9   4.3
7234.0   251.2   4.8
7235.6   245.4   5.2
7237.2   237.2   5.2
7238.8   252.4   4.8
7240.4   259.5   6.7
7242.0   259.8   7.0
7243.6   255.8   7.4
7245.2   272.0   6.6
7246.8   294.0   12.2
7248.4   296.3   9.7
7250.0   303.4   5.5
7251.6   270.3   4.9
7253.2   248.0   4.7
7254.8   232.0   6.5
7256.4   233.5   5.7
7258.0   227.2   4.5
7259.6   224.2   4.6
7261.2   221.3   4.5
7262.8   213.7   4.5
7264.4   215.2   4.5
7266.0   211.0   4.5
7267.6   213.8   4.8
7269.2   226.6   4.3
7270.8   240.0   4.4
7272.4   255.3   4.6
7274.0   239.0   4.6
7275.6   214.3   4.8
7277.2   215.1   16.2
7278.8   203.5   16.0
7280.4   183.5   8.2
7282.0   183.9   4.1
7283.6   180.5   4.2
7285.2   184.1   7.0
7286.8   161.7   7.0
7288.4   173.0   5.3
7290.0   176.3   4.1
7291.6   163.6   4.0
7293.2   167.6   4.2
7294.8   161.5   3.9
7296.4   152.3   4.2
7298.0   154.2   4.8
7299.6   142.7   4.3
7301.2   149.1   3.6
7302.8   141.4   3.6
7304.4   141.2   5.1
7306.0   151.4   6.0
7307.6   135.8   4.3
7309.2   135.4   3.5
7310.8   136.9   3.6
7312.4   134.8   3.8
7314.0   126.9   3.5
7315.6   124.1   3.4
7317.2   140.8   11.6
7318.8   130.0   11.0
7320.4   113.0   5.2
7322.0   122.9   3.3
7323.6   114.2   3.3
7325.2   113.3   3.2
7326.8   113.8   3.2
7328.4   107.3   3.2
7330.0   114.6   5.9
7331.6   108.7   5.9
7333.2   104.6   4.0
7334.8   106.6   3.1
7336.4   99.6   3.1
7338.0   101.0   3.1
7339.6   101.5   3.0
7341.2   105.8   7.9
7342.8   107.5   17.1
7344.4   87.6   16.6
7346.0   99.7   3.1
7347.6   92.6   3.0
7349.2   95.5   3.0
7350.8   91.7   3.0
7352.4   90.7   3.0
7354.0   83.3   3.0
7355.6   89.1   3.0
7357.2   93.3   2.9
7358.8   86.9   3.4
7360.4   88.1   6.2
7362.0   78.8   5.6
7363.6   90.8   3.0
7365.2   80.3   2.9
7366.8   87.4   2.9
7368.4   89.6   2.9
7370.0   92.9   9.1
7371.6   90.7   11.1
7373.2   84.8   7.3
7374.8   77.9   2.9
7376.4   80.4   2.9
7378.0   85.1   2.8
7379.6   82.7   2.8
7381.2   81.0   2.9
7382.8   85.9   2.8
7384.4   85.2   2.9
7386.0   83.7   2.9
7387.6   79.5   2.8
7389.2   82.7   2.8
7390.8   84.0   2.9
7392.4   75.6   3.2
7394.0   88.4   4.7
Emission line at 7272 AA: [N II]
